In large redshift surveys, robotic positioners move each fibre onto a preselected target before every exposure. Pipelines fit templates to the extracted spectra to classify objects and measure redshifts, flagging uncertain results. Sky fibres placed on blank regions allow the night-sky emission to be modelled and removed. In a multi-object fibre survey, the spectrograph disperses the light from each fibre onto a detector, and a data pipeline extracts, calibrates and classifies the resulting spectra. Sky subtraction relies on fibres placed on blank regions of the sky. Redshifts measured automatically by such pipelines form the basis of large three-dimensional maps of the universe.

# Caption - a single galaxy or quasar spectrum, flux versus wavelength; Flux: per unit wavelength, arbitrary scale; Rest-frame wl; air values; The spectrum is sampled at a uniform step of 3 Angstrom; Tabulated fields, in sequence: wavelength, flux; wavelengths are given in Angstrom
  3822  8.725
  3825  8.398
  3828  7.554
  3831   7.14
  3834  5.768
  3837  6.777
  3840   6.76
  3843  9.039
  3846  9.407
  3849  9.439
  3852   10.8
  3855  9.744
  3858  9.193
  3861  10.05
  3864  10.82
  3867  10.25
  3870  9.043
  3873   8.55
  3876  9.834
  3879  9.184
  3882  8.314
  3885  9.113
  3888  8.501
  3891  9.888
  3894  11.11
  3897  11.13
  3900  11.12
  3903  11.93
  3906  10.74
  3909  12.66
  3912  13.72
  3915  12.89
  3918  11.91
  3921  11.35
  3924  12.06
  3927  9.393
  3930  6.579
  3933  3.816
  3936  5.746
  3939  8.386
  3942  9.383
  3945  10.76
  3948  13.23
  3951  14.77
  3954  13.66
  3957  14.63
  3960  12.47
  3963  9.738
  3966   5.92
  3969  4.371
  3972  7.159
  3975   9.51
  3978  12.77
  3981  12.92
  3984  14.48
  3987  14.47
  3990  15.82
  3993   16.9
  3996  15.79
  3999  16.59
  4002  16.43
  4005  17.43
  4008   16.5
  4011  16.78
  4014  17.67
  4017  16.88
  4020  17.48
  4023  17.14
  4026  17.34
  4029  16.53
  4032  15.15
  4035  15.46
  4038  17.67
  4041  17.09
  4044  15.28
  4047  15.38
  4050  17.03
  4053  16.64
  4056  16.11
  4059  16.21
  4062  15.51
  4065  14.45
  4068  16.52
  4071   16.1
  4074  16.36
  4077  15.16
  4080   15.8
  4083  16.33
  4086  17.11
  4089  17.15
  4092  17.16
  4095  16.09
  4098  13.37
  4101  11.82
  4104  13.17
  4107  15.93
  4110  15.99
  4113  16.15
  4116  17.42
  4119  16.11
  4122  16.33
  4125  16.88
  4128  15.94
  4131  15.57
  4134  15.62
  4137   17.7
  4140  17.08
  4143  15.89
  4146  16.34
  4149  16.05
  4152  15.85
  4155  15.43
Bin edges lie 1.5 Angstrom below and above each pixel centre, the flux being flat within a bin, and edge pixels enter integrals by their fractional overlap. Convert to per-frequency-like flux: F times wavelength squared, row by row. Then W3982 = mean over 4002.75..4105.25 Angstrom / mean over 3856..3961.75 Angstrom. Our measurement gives 1.66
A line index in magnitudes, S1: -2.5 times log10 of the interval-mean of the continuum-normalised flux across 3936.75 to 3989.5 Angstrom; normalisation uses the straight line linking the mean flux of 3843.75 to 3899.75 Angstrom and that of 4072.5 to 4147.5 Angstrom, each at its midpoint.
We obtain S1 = 0.09 mag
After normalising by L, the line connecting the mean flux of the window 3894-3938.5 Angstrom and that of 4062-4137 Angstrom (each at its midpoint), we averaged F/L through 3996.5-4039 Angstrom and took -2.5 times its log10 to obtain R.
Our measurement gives -0.246 mag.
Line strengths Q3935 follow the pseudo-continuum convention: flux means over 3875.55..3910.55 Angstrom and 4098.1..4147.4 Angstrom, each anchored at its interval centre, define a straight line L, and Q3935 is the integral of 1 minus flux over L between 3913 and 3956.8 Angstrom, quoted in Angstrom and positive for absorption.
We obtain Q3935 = 3.4 Angstrom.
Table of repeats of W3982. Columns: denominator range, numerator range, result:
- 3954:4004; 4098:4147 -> 1.35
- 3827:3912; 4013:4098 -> 1.88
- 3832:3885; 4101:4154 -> 2.04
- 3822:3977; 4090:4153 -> 1.83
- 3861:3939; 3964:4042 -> 1.55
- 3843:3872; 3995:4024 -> 1.86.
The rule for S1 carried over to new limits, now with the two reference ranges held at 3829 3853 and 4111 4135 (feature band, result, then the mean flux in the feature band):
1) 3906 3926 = -0.19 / 12.2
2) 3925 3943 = 0.42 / 7.29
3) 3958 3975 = 0.38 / 8.27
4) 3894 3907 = -0.15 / 11.2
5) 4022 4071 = -0.16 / 16.2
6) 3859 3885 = -0.06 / 9.48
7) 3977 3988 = -0.12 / 13.7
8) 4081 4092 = -0.11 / 16.9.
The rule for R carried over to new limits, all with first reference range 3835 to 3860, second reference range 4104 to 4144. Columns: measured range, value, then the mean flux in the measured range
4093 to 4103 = 0.121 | 13.9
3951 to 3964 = -0.106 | 13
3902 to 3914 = -0.174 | 12.3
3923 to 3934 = 0.349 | 7.96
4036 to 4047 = -0.172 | 16.4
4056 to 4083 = -0.073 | 15.8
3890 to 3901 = -0.072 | 10.8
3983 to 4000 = -0.229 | 15.7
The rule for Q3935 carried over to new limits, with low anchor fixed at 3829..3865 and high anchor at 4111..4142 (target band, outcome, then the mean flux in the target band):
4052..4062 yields -1.14 Angstrom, 16.2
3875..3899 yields 0.39 Angstrom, 9.66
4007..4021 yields -3.91 Angstrom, 17.1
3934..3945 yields 3.15 Angstrom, 8.05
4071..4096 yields -1.82 Angstrom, 16.4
